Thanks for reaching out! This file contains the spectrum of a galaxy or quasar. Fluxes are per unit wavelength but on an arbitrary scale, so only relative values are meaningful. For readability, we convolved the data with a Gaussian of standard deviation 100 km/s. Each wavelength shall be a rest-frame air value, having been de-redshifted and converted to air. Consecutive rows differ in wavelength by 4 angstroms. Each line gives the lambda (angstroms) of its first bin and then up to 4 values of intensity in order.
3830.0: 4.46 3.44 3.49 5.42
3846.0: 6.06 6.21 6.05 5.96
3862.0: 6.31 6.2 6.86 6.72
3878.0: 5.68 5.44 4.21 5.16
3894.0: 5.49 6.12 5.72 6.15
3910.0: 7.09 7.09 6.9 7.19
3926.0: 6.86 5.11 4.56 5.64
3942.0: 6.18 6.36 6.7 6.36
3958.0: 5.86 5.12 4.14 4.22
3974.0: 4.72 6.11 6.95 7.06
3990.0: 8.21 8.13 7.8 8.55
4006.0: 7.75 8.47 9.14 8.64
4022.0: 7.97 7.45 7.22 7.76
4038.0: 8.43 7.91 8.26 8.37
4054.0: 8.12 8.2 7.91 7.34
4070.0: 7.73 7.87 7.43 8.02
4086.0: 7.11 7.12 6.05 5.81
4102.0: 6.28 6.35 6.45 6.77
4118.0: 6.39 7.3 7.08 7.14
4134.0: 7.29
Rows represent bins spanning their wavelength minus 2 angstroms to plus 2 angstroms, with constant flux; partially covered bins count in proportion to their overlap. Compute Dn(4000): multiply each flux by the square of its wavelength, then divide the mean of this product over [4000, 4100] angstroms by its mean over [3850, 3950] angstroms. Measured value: 1.38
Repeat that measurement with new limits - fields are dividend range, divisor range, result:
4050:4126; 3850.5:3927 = 1.28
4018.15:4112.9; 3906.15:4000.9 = 1.25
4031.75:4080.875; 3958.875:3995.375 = 1.37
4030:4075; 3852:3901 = 1.49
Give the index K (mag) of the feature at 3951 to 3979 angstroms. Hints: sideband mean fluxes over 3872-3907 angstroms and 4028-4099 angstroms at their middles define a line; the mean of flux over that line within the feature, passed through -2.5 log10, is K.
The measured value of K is 0.23 mag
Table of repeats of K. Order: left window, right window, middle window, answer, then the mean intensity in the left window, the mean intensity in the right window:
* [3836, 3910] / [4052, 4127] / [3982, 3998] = -0.18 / 5.77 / 7.12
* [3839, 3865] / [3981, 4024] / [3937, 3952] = 0.16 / 5.91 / 8.09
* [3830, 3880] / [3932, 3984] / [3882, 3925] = -0.09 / 5.65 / 5.61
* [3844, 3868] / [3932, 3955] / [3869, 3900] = 0.07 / 6.13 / 5.95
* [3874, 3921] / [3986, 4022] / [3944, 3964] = 0.18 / 5.98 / 8.25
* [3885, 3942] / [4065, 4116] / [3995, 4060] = -0.23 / 5.99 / 6.94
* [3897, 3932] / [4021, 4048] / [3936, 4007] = 0.12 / 6.48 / 7.85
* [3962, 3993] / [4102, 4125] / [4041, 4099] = -0.18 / 5.94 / 6.64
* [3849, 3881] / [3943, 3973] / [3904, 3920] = -0.16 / 6.22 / 5.53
